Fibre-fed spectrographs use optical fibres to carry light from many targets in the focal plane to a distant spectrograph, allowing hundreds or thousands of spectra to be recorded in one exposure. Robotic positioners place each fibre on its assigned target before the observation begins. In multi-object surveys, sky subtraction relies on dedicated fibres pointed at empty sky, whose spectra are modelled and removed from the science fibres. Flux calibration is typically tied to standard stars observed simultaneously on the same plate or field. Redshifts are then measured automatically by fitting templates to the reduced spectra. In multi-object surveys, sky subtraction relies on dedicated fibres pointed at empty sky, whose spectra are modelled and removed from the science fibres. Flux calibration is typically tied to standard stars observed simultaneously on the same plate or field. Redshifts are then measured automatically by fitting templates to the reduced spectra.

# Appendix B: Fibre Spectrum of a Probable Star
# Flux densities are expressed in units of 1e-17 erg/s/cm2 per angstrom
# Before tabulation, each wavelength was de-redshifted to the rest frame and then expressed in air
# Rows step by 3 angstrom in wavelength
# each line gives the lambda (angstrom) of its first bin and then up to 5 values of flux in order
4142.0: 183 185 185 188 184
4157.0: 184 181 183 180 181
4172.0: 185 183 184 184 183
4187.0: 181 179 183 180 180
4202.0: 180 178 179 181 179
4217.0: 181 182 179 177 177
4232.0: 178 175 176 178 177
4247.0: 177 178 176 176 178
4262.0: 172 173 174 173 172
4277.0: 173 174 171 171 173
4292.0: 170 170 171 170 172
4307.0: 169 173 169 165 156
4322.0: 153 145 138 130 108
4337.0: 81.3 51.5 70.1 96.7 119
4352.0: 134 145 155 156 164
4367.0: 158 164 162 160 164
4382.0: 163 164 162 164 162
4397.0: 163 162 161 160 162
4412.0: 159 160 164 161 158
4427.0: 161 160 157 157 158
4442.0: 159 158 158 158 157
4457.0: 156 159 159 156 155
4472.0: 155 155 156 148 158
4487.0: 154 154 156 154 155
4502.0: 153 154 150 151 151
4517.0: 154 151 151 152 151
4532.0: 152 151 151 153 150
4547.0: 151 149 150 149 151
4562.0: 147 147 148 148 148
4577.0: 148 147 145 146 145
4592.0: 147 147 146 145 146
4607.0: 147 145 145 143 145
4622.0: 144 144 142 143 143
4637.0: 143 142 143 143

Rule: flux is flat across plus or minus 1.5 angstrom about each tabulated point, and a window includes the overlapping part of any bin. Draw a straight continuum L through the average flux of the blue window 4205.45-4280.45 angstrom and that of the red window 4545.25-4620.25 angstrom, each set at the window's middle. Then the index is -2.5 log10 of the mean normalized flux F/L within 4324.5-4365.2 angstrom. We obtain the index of 0.36 mag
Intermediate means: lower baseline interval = 177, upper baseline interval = 147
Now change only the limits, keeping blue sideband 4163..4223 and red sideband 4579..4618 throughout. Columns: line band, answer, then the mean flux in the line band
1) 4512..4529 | 0.006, 152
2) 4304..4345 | 0.270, 133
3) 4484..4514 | 0.006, 154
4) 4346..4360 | 0.236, 134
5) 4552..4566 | 0.002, 149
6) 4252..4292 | 0.006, 173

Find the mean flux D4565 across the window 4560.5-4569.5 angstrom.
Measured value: 147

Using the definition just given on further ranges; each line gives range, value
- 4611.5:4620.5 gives 144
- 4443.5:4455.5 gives 158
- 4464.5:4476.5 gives 155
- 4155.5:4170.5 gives 182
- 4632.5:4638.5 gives 143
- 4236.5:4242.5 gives 177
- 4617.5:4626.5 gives 144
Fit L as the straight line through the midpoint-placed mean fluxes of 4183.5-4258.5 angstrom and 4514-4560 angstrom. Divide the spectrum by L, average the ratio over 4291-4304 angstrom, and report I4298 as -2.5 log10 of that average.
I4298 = 0.01 mag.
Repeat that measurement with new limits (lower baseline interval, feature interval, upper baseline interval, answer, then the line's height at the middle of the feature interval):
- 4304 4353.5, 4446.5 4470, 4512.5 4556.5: -0.10 mag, 143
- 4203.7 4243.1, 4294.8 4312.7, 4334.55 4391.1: -0.11 mag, 155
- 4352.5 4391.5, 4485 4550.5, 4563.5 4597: -0.01 mag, 151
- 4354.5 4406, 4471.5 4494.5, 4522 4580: 0.00 mag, 154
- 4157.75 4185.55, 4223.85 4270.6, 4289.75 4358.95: -0.09 mag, 162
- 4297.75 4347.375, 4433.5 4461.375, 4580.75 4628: -0.13 mag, 140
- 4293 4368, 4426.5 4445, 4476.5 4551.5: -0.08 mag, 147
